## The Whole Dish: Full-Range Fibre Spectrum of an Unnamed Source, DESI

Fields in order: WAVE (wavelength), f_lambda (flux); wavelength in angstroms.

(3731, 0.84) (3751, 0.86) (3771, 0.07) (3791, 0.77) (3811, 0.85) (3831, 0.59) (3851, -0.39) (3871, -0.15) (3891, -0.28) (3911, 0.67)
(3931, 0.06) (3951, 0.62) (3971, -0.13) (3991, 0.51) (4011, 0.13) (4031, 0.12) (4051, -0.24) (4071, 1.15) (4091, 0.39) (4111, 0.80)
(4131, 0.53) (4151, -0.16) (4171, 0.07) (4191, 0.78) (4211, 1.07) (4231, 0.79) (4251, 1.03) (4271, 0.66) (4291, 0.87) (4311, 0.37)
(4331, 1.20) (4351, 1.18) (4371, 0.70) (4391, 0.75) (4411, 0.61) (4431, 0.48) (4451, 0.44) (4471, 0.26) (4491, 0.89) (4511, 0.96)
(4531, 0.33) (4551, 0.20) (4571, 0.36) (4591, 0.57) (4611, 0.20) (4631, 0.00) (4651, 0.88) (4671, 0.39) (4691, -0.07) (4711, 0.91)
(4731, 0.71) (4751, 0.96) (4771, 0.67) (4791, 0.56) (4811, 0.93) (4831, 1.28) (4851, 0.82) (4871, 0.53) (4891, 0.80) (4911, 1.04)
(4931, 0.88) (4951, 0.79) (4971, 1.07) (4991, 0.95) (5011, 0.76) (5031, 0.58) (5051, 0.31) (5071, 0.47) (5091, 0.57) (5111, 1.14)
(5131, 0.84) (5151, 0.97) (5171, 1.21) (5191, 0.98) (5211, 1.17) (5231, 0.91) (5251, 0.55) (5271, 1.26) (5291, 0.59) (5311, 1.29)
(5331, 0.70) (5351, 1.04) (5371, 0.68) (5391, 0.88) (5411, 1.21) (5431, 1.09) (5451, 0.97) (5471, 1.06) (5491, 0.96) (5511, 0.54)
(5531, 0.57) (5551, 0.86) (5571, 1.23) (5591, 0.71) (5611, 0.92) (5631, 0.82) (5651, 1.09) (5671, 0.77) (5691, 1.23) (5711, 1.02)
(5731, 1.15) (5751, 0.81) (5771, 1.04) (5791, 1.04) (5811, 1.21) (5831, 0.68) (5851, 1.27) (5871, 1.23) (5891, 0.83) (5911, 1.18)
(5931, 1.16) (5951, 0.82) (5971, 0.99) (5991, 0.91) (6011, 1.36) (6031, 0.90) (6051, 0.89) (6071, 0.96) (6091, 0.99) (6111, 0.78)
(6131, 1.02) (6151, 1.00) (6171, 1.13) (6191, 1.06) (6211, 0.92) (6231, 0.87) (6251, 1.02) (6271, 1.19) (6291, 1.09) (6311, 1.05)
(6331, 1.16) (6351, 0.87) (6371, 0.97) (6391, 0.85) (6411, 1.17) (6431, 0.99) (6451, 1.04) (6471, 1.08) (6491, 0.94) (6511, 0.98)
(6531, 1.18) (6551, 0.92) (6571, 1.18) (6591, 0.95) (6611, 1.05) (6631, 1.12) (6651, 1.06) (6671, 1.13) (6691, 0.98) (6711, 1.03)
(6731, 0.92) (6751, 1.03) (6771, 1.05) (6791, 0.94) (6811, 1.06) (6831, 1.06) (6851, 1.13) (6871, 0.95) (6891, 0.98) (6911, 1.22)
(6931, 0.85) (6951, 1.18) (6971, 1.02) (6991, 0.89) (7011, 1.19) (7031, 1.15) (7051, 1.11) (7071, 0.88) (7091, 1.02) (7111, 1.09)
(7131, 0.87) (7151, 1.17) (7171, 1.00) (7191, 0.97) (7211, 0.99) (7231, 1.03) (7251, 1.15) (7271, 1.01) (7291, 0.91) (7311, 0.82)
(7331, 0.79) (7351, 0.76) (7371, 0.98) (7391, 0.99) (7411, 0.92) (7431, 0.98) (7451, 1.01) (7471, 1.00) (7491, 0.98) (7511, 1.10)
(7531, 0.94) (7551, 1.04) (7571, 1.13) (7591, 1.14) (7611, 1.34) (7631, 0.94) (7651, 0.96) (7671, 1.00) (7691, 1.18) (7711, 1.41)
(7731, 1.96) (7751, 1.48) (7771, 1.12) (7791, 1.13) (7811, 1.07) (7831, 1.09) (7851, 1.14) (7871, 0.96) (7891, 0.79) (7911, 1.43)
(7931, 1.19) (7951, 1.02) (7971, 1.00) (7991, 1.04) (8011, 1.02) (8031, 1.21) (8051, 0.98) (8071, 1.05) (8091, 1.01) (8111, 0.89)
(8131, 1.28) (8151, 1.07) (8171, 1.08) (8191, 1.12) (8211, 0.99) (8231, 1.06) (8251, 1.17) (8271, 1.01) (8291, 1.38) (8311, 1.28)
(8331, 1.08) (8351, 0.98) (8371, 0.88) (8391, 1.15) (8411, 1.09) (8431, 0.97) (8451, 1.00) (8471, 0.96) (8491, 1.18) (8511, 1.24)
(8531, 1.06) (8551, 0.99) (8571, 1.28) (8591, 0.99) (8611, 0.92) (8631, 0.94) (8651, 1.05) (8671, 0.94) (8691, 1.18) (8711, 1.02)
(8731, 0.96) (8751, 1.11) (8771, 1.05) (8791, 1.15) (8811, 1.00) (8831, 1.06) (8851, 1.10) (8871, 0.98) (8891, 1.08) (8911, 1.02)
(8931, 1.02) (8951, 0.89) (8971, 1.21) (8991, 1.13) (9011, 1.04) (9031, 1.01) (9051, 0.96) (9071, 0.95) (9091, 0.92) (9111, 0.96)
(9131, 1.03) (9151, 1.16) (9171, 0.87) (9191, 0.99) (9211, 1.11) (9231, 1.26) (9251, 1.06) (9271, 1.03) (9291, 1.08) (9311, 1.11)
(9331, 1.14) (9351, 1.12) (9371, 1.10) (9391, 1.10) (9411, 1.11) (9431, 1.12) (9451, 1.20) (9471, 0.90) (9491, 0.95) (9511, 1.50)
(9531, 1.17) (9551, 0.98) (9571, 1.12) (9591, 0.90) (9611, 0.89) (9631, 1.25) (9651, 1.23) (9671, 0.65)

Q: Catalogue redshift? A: 0.18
